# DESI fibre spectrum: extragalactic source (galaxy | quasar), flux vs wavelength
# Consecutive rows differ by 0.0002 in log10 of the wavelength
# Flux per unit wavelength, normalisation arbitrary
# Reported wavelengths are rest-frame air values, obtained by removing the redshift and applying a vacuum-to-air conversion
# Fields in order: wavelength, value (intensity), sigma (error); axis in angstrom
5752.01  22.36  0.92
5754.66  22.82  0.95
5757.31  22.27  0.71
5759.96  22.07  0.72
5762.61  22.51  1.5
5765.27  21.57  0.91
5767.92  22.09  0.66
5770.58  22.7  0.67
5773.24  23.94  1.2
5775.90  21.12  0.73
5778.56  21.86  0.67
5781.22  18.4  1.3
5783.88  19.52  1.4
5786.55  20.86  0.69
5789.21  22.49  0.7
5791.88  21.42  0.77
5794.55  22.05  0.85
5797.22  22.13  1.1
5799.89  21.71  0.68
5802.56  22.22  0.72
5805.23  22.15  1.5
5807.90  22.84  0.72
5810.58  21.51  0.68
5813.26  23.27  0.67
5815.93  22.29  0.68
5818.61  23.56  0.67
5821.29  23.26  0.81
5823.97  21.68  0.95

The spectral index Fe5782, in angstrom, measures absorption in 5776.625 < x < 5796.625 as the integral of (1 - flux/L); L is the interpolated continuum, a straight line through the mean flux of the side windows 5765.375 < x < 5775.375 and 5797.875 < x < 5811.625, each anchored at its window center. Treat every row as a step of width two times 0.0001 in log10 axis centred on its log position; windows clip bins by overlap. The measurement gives 1.23 angstrom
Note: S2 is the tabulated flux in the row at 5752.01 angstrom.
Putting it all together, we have 22.36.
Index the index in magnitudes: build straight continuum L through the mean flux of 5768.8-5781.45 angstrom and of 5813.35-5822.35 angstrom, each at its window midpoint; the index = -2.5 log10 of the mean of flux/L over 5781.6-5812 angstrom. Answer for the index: 0.04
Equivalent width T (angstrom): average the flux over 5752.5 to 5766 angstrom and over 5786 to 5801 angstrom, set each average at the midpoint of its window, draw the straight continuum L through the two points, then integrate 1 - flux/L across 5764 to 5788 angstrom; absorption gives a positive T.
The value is 0.78 angstrom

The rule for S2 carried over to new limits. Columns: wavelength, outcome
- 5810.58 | 21.51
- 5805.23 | 22.15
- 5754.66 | 22.82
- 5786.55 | 20.86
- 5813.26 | 23.27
